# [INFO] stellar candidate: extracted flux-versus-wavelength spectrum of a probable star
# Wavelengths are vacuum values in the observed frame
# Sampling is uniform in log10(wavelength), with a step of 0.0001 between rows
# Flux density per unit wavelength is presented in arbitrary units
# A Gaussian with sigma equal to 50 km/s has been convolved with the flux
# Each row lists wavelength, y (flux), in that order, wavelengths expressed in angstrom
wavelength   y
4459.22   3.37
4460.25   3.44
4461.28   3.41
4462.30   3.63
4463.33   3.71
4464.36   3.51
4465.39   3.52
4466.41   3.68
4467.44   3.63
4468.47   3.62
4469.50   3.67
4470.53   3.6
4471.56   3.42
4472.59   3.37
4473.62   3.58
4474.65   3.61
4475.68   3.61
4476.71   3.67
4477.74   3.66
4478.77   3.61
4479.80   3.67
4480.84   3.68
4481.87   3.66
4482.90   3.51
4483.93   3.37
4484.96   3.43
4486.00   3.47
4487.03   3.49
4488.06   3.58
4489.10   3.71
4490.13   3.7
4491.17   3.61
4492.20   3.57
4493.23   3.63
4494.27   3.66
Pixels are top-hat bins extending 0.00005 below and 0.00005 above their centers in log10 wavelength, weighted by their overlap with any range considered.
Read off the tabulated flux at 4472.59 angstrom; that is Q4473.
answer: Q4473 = 3.37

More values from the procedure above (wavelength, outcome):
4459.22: 3.37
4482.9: 3.51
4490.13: 3.7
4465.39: 3.52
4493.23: 3.63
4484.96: 3.43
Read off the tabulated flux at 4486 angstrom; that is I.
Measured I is 3.47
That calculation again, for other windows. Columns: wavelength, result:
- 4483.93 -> 3.37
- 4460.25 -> 3.44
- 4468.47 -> 3.62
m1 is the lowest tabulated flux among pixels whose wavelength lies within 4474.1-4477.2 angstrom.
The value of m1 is 3.61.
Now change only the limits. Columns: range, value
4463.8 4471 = 3.51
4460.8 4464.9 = 3.41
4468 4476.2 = 3.37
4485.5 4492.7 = 3.47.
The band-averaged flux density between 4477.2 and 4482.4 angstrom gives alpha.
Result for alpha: 3.65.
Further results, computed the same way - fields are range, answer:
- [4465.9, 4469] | 3.64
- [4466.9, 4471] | 3.63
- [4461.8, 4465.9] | 3.59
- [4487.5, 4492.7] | 3.63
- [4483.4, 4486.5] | 3.42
